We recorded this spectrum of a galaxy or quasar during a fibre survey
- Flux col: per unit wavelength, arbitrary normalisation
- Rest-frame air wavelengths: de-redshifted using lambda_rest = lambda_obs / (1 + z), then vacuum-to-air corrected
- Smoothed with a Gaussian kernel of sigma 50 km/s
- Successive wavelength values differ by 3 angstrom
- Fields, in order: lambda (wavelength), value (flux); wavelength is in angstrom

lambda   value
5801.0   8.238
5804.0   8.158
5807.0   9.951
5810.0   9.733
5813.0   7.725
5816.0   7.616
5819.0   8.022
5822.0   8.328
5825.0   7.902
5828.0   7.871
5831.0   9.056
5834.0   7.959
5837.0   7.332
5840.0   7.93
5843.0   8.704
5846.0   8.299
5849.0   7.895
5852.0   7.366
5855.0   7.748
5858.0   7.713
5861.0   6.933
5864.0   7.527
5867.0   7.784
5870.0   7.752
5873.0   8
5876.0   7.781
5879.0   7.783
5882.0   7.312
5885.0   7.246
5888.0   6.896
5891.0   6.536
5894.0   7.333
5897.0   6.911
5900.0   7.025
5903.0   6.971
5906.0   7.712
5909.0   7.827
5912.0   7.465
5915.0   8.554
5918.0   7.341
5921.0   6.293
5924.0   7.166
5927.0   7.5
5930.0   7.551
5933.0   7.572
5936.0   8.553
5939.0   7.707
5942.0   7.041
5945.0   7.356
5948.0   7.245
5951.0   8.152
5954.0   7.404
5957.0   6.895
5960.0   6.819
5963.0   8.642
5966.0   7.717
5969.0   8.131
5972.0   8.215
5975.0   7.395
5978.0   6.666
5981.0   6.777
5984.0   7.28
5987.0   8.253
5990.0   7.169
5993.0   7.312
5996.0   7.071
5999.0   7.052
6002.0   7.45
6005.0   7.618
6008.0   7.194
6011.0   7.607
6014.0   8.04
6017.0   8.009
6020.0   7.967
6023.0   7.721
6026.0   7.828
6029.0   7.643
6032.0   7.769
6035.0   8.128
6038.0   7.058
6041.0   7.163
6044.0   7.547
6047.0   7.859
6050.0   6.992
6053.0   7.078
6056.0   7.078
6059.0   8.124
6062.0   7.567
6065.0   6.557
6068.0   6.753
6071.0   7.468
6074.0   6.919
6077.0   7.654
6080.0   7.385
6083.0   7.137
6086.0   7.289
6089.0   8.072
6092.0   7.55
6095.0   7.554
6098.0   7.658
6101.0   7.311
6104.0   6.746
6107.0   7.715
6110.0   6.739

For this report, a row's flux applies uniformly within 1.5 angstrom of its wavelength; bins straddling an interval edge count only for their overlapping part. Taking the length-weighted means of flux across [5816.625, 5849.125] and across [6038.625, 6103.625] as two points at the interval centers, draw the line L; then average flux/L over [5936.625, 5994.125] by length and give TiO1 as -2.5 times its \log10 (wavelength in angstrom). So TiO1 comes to 0.03 mag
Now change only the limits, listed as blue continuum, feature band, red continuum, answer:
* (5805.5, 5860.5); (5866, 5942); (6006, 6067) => 0.069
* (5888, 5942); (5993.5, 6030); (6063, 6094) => -0.038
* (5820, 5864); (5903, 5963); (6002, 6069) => 0.033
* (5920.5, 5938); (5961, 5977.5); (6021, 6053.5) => -0.053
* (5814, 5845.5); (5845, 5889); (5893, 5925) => 0.017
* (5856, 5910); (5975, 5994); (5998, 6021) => 0.047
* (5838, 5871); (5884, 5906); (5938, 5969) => 0.095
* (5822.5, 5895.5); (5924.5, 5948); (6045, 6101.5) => 0.002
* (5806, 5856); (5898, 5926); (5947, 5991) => 0.062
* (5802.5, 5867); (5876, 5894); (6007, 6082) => 0.102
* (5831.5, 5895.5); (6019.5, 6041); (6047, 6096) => -0.041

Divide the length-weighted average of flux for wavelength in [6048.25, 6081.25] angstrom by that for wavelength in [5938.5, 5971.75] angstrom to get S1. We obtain 0.96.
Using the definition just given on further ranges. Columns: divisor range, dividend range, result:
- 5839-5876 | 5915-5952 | 0.96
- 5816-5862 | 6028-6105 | 0.93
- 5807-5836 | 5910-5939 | 0.91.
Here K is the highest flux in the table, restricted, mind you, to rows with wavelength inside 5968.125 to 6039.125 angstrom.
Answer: 8.253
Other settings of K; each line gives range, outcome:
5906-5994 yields 8.642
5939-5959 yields 8.152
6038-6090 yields 8.124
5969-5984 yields 8.215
